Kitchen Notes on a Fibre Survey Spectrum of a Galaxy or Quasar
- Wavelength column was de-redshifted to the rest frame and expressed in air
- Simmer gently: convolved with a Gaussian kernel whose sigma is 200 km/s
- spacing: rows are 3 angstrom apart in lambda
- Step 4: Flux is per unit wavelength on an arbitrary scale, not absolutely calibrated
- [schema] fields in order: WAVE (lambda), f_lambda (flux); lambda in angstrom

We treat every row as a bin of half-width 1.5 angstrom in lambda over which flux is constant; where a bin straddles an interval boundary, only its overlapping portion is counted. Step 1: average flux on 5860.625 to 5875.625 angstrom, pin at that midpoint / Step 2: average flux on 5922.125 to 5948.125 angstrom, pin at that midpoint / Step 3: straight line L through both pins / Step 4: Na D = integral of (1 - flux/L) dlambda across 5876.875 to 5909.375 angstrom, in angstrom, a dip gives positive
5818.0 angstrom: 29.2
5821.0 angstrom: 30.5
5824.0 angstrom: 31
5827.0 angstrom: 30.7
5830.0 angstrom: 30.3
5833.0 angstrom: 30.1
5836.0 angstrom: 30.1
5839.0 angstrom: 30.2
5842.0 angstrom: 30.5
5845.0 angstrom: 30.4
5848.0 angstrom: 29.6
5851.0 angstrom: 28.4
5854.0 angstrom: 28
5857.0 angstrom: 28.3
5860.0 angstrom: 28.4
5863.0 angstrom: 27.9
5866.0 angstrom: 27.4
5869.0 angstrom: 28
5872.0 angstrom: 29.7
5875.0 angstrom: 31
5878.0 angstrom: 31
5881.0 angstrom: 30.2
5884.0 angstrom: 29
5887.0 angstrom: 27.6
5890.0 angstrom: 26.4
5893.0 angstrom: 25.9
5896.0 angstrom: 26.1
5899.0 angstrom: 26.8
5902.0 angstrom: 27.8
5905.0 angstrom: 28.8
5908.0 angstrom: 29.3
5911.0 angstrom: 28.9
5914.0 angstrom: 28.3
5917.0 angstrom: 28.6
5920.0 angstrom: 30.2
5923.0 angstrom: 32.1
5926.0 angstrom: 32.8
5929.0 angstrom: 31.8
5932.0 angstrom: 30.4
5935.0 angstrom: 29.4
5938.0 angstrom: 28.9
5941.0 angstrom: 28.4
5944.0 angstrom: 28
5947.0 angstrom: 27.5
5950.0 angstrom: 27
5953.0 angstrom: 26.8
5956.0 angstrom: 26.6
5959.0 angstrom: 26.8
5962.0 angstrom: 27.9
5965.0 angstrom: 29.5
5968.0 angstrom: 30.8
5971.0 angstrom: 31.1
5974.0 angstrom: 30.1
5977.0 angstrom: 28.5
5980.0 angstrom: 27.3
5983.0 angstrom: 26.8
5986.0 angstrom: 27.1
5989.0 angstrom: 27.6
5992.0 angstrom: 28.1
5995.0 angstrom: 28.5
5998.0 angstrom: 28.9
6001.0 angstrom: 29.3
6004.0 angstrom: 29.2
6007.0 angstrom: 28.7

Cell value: 1.19 angstrom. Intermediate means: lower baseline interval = 28.6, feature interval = 28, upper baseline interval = 29.9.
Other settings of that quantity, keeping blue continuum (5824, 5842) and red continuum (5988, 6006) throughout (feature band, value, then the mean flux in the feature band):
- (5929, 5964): 1.21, 28.2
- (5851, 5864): 0.83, 28.2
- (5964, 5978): -0.56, 30.1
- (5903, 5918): 0.40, 28.8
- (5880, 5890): 0.44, 28.5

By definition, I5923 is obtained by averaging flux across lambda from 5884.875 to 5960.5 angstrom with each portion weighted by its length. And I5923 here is 28.5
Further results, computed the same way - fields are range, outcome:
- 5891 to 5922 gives 28.1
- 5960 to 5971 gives 29.5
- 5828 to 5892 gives 29.2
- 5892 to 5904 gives 26.8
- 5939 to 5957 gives 27.4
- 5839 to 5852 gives 29.8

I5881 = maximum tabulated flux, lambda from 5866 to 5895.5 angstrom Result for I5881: 31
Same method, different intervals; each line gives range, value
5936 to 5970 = 30.8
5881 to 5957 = 32.8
